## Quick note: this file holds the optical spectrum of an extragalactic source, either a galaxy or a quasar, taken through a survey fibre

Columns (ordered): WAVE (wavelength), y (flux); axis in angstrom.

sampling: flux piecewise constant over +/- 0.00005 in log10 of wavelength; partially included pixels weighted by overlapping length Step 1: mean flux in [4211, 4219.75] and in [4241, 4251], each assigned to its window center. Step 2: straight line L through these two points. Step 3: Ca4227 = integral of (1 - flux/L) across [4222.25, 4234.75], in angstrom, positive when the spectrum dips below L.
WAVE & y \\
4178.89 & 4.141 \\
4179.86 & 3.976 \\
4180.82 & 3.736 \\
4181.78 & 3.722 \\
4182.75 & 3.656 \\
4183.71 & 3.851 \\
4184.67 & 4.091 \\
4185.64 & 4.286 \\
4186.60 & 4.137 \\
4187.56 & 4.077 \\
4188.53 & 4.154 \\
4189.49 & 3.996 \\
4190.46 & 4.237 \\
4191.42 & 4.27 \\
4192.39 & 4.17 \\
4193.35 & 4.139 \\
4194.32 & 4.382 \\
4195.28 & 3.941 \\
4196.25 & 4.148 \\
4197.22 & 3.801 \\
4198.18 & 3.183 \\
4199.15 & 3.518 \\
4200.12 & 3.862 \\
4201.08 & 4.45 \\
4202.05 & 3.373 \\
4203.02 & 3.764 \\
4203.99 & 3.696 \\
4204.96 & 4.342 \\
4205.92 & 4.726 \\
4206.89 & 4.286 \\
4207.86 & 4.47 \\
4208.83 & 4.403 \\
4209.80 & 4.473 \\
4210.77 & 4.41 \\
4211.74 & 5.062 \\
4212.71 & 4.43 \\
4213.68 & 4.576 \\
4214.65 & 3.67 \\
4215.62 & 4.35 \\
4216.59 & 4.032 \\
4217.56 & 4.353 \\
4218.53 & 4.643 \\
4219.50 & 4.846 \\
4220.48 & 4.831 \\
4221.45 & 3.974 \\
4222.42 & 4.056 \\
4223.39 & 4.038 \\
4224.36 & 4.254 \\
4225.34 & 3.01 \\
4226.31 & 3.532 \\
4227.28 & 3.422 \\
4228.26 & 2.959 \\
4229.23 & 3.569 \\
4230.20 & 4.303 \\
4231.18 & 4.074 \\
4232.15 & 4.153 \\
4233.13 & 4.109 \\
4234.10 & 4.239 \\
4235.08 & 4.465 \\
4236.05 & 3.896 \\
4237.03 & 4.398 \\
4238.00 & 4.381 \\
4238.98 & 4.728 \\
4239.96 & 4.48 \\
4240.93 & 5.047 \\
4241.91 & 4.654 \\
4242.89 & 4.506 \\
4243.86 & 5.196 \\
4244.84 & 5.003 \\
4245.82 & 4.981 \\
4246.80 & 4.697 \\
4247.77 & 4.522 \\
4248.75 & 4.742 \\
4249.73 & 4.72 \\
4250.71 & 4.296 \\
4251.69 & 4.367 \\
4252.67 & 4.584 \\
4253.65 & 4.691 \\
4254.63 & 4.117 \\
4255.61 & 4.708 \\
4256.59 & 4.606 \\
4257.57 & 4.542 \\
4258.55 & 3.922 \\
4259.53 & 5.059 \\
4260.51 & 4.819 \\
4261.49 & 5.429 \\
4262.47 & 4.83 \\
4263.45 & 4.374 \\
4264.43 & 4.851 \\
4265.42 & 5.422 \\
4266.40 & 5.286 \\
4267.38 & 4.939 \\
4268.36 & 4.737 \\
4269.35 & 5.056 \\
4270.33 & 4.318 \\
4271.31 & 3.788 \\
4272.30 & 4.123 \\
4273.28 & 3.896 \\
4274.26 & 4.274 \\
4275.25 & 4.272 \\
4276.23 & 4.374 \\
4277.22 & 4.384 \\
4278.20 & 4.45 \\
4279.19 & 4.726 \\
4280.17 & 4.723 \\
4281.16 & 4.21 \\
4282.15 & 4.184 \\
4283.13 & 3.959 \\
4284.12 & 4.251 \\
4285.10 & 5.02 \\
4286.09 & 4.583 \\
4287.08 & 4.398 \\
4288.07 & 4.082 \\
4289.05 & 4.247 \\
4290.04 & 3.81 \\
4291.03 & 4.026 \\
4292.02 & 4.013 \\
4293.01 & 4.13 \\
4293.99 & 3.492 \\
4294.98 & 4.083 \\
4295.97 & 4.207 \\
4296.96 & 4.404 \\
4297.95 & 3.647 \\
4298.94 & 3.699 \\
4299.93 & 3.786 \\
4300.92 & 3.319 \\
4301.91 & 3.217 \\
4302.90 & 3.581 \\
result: 2.0 angstrom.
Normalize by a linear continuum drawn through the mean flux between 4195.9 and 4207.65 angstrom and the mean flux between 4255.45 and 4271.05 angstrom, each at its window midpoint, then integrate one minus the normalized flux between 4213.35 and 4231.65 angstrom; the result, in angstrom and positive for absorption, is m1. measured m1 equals 0.87 angstrom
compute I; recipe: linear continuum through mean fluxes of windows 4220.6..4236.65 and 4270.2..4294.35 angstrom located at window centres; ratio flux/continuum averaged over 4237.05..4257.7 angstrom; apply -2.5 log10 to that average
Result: -0.16 mag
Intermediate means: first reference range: 3.9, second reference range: 4.23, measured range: 4.64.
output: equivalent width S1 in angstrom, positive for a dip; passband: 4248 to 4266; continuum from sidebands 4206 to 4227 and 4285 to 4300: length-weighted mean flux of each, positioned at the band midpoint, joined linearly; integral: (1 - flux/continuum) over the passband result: -2.2 angstrom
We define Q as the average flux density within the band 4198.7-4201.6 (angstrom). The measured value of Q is 3.94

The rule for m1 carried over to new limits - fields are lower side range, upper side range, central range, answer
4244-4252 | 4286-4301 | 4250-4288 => -1.5 angstrom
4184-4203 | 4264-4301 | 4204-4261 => -3.2 angstrom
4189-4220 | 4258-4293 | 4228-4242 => 0.2 angstrom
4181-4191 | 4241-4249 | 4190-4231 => 2.3 angstrom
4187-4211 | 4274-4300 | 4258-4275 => -1.9 angstrom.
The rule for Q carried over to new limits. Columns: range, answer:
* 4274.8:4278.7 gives 4.37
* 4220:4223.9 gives 4.23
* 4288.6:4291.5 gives 4.02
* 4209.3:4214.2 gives 4.58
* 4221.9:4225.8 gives 3.85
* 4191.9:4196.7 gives 4.15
